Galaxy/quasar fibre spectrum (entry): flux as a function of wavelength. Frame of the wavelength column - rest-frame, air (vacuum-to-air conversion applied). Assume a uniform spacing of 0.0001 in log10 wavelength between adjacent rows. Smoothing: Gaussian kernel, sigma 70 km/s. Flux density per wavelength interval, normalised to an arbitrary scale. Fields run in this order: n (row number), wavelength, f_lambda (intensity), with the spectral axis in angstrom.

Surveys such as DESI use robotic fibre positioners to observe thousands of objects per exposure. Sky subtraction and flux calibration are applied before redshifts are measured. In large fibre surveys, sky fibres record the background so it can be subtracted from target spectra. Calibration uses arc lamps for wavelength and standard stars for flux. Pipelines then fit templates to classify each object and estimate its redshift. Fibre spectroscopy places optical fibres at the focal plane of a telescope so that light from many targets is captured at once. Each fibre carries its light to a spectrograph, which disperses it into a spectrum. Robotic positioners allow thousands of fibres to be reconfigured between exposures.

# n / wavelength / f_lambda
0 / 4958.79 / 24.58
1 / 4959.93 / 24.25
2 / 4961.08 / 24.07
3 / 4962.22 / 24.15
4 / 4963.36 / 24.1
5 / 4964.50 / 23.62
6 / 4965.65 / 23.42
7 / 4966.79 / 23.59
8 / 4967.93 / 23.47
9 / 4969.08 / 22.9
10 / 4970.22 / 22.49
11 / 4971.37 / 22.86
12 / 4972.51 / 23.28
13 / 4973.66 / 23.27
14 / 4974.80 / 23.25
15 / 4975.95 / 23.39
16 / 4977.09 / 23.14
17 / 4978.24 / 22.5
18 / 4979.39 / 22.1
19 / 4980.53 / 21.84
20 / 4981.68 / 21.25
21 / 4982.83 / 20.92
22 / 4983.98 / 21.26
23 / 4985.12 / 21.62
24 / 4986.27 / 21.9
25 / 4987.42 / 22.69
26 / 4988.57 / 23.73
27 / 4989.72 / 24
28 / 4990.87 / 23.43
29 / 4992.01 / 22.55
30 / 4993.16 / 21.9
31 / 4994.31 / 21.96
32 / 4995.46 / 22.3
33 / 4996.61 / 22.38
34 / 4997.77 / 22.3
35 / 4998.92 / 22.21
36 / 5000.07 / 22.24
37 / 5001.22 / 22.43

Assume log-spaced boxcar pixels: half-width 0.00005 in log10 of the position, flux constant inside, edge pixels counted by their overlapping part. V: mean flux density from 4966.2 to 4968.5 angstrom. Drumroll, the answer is 23.6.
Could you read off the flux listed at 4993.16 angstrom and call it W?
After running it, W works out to 21.9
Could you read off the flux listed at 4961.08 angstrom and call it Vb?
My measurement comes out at 24.07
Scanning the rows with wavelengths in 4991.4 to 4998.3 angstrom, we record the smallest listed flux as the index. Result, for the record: 21.9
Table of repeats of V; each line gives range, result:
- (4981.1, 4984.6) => 21.1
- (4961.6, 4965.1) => 24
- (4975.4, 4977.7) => 23.3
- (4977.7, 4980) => 22.3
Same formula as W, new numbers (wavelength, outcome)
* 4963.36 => 24.1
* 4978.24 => 22.5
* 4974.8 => 23.25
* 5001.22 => 22.43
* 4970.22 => 22.49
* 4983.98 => 21.26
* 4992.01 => 22.55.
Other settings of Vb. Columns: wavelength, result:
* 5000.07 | 22.24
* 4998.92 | 22.21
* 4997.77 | 22.3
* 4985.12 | 21.62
